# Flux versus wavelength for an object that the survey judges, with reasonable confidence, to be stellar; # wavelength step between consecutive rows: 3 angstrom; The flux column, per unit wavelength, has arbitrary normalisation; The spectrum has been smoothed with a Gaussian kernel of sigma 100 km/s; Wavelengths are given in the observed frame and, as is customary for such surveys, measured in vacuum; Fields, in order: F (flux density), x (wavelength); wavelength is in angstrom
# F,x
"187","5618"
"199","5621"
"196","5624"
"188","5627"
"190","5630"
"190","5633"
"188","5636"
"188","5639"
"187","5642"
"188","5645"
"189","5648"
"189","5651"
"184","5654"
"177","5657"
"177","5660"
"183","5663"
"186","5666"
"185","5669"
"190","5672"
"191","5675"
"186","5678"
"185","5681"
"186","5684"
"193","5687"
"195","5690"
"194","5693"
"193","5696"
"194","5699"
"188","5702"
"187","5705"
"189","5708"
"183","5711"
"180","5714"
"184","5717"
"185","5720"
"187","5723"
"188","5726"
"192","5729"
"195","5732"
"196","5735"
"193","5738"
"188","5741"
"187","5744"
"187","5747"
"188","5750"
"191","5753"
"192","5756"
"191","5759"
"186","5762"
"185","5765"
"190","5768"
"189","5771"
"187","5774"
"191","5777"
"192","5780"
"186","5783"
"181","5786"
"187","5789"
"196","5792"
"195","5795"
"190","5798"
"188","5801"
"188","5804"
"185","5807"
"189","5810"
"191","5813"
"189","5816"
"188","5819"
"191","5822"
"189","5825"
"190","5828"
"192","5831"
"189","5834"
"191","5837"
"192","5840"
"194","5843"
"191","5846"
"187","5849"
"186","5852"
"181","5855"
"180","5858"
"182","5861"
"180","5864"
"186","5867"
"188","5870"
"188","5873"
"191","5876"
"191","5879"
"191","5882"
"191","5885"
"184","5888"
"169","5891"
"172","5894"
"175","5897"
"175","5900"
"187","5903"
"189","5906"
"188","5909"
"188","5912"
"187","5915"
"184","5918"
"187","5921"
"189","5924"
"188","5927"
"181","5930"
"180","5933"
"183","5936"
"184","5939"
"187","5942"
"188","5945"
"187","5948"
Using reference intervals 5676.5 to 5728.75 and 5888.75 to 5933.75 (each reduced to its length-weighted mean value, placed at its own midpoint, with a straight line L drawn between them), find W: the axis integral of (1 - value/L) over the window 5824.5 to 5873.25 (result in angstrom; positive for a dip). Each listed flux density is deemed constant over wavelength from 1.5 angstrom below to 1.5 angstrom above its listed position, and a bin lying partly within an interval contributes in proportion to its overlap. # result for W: -0.8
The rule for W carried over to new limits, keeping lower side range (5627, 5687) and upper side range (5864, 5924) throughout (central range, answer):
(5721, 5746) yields -0.6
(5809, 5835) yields -0.6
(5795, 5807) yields -0.2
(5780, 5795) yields -0.3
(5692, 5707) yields -0.4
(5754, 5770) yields -0.3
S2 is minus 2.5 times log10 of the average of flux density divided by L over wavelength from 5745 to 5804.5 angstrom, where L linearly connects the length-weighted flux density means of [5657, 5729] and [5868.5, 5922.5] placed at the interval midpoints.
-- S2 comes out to -0.02 mag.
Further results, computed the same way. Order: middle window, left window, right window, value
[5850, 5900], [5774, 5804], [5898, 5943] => 0.02 mag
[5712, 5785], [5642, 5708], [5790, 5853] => 0.00 mag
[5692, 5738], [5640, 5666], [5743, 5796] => -0.01 mag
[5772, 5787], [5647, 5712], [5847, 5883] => -0.01 mag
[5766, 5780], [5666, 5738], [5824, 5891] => -0.01 mag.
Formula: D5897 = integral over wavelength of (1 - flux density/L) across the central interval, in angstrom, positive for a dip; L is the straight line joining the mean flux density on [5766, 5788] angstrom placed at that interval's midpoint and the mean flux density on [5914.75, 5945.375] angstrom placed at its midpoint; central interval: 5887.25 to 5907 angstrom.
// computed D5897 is 0.8 angstrom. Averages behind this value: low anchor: 188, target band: 178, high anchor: 185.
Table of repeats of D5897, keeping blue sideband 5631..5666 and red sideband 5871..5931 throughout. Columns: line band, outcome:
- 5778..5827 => -1.06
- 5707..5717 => 0.09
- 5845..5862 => 0.05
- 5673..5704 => -0.84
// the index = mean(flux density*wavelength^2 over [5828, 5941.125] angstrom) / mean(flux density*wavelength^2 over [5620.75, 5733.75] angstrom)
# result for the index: 1.06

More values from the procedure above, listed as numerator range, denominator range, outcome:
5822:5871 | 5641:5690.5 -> 1.07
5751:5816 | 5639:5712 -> 1.05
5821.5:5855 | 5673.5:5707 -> 1.05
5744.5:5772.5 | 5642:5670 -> 1.06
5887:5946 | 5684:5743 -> 1.04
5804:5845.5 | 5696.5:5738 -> 1.05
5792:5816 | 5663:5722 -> 1.05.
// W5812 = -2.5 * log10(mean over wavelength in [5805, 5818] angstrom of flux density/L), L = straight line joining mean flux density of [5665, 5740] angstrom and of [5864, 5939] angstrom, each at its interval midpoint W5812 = -0.01 mag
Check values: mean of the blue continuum 189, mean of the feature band 188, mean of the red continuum 185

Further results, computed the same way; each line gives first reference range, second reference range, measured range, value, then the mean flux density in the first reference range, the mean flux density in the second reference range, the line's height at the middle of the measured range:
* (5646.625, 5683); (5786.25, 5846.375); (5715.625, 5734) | -0.009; 185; 190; 187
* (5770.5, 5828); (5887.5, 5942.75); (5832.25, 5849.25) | -0.023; 189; 183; 187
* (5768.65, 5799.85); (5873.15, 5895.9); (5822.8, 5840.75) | -0.020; 189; 184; 187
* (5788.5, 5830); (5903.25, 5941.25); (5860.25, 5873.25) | 0.018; 190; 186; 188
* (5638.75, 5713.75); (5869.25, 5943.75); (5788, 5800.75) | -0.034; 187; 185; 186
